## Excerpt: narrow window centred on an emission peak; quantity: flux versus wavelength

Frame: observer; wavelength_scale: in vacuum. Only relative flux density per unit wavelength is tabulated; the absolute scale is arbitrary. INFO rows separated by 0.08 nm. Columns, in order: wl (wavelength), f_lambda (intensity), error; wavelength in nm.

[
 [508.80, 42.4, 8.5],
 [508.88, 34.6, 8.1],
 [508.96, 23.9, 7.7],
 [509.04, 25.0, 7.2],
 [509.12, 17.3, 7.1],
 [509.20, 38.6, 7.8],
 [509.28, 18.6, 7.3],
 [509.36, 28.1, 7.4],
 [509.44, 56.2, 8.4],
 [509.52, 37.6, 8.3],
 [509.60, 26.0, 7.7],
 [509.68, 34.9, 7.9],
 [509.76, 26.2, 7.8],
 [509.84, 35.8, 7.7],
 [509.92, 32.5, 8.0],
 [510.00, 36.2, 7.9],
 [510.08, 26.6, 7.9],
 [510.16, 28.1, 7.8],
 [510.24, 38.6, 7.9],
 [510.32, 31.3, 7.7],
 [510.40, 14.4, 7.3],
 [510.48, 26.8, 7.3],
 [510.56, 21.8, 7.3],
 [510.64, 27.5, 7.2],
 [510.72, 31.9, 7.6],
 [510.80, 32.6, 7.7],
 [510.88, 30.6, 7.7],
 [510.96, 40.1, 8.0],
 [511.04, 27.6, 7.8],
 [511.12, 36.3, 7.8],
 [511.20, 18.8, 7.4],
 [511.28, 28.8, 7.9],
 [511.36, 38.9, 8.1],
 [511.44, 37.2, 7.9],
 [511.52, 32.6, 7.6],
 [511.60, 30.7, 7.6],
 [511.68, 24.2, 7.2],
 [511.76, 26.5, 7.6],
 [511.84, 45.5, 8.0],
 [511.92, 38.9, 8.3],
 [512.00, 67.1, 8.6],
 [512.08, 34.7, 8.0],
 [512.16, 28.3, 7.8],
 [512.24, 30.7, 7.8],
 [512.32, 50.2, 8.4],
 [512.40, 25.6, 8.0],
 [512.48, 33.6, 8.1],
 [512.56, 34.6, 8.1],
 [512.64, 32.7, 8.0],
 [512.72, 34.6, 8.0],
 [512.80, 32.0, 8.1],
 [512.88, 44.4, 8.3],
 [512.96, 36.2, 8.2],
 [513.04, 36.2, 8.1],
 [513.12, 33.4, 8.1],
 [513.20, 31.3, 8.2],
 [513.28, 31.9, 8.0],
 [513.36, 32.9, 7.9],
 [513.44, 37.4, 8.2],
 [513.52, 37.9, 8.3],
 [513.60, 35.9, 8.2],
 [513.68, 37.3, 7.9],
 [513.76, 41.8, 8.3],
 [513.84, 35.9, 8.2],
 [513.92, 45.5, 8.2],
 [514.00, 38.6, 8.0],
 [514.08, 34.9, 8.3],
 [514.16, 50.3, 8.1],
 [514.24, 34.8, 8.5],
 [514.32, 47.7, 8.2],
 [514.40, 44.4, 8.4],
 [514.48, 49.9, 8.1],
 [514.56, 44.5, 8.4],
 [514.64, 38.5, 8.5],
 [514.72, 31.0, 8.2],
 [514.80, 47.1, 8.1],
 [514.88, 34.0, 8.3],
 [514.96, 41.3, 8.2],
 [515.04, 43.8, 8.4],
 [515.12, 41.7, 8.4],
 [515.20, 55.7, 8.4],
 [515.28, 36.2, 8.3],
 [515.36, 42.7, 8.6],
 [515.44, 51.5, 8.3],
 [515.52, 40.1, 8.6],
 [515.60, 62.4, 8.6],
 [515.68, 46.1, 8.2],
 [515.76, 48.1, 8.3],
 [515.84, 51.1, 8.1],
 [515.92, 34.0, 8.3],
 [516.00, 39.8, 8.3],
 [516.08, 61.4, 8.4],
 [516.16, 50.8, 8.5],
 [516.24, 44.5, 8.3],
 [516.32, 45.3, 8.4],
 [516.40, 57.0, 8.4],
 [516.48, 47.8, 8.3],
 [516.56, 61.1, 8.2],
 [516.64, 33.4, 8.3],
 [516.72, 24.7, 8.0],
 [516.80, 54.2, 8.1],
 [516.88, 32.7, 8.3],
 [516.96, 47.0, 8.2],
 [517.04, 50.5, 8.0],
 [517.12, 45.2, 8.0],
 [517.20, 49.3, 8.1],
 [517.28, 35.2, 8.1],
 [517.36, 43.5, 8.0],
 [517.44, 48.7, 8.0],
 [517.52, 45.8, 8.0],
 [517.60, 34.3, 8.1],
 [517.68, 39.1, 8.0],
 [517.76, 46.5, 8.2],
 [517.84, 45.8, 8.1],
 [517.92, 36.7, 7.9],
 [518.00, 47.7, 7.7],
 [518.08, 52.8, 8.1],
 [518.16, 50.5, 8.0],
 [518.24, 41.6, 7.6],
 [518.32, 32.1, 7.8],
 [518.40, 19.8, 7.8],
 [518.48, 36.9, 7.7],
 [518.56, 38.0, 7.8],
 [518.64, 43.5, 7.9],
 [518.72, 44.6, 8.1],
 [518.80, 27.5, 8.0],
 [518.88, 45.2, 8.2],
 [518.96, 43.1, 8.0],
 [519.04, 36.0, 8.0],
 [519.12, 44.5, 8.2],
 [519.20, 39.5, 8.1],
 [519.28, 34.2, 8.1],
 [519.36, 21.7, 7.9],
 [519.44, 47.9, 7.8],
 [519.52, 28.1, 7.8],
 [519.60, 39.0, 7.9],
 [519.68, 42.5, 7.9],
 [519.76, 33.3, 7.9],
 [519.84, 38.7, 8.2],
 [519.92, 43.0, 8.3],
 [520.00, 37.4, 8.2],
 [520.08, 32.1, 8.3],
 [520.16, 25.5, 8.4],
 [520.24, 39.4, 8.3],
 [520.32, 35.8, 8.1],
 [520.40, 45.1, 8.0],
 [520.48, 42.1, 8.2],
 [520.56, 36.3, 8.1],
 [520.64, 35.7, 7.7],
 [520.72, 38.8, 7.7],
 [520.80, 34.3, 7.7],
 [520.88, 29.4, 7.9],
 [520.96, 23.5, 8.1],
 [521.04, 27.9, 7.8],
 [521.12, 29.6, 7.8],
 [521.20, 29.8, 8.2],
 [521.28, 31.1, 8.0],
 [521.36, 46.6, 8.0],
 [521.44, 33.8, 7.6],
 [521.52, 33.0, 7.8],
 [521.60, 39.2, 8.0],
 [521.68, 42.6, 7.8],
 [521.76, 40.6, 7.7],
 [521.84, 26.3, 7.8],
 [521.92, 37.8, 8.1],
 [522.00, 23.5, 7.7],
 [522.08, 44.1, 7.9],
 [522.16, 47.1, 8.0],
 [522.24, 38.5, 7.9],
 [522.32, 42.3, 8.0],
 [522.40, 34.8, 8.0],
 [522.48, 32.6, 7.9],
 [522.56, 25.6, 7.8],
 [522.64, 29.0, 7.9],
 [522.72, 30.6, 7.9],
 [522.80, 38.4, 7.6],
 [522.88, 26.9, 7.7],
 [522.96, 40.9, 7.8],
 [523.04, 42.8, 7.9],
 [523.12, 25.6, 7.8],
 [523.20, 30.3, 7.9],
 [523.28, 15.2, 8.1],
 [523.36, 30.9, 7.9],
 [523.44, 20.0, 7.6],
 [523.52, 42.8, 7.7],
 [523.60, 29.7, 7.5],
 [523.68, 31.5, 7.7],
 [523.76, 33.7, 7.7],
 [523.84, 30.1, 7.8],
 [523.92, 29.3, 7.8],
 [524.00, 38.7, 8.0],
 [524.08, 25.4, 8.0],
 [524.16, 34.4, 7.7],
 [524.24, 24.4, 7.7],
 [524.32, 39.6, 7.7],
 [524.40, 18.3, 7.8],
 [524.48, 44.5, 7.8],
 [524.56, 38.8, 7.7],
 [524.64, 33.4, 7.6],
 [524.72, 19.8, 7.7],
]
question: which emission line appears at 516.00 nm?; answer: Mg II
